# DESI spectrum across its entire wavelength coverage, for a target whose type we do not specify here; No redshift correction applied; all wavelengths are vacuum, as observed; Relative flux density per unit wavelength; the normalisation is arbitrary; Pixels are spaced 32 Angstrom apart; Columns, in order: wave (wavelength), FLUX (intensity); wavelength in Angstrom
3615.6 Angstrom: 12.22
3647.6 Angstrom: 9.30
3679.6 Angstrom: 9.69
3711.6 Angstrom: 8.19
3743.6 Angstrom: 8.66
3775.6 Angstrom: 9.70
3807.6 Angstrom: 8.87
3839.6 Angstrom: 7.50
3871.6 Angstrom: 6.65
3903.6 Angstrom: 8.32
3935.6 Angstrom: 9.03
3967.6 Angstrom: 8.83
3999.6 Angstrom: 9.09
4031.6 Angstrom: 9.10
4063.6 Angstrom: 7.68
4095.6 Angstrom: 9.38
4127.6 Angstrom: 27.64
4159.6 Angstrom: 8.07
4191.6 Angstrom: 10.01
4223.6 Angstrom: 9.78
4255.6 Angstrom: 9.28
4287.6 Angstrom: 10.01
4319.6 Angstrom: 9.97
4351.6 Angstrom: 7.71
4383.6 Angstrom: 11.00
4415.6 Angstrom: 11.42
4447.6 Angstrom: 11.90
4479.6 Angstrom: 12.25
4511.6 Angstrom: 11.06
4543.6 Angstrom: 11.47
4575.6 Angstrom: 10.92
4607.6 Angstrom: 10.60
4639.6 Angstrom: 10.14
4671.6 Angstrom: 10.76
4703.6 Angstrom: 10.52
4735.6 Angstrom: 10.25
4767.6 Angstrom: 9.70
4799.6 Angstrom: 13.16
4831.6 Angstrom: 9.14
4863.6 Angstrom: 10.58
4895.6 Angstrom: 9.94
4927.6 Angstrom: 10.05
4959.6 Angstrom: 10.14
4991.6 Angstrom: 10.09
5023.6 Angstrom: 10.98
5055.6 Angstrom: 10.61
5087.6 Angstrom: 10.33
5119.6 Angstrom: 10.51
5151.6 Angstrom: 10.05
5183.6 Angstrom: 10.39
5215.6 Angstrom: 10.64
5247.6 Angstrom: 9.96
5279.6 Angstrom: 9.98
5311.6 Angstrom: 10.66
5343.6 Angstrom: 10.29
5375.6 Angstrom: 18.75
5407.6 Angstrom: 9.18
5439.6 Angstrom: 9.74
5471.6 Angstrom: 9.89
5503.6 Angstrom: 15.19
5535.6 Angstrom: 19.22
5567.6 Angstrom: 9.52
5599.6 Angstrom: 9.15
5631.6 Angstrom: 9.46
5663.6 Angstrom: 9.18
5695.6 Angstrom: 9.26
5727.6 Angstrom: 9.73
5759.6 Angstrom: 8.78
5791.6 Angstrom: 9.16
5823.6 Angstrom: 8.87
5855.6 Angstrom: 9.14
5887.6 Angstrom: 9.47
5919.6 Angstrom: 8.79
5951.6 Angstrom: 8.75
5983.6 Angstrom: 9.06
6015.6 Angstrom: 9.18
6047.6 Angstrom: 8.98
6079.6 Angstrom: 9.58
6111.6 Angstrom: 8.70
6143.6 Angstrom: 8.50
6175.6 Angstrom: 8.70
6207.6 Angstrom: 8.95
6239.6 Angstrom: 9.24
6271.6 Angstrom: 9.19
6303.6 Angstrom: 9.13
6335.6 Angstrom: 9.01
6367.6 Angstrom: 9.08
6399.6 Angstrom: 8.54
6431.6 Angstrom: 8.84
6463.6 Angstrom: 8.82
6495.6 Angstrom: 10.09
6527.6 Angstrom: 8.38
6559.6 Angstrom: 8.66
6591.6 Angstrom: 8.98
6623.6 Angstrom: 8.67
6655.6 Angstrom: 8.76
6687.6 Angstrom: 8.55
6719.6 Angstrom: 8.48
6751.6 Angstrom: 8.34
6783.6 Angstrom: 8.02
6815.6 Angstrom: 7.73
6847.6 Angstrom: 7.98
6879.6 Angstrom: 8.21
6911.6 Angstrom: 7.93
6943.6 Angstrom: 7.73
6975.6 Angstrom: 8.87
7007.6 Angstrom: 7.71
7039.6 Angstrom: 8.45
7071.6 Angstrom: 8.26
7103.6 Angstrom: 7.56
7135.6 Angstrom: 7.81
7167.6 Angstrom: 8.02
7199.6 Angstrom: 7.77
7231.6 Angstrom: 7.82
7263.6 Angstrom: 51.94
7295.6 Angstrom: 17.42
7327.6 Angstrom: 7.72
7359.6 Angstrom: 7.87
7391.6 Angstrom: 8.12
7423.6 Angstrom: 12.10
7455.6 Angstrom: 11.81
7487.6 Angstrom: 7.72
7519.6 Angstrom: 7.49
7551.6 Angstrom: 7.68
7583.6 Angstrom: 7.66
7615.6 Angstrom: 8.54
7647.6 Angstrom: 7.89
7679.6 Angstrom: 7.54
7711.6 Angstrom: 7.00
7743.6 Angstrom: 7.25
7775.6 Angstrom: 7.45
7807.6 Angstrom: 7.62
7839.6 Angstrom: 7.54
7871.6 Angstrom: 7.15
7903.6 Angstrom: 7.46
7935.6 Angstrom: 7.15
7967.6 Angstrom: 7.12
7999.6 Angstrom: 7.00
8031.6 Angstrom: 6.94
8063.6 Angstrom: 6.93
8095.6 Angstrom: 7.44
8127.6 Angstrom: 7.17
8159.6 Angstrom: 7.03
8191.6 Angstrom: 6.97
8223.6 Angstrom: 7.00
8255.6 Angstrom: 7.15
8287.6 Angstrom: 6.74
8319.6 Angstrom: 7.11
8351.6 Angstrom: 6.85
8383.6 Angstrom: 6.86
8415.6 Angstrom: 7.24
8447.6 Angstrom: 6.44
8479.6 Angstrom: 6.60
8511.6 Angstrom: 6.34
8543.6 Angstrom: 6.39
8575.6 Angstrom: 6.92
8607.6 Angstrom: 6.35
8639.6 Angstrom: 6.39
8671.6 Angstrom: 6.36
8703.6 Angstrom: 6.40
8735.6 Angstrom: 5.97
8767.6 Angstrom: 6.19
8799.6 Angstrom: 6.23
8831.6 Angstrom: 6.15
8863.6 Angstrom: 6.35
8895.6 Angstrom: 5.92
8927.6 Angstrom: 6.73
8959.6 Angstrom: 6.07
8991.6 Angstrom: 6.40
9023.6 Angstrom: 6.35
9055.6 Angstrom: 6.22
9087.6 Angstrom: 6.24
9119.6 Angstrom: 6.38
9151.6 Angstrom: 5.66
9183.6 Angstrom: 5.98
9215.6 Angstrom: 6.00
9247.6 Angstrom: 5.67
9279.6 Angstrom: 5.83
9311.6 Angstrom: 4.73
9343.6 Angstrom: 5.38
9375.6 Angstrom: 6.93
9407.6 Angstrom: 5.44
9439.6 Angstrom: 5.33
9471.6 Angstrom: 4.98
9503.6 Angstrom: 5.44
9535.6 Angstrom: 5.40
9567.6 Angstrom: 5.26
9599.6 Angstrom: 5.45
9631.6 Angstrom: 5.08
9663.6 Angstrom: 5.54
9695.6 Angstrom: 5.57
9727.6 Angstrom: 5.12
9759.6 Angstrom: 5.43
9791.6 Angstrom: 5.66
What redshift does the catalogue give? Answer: 0.107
